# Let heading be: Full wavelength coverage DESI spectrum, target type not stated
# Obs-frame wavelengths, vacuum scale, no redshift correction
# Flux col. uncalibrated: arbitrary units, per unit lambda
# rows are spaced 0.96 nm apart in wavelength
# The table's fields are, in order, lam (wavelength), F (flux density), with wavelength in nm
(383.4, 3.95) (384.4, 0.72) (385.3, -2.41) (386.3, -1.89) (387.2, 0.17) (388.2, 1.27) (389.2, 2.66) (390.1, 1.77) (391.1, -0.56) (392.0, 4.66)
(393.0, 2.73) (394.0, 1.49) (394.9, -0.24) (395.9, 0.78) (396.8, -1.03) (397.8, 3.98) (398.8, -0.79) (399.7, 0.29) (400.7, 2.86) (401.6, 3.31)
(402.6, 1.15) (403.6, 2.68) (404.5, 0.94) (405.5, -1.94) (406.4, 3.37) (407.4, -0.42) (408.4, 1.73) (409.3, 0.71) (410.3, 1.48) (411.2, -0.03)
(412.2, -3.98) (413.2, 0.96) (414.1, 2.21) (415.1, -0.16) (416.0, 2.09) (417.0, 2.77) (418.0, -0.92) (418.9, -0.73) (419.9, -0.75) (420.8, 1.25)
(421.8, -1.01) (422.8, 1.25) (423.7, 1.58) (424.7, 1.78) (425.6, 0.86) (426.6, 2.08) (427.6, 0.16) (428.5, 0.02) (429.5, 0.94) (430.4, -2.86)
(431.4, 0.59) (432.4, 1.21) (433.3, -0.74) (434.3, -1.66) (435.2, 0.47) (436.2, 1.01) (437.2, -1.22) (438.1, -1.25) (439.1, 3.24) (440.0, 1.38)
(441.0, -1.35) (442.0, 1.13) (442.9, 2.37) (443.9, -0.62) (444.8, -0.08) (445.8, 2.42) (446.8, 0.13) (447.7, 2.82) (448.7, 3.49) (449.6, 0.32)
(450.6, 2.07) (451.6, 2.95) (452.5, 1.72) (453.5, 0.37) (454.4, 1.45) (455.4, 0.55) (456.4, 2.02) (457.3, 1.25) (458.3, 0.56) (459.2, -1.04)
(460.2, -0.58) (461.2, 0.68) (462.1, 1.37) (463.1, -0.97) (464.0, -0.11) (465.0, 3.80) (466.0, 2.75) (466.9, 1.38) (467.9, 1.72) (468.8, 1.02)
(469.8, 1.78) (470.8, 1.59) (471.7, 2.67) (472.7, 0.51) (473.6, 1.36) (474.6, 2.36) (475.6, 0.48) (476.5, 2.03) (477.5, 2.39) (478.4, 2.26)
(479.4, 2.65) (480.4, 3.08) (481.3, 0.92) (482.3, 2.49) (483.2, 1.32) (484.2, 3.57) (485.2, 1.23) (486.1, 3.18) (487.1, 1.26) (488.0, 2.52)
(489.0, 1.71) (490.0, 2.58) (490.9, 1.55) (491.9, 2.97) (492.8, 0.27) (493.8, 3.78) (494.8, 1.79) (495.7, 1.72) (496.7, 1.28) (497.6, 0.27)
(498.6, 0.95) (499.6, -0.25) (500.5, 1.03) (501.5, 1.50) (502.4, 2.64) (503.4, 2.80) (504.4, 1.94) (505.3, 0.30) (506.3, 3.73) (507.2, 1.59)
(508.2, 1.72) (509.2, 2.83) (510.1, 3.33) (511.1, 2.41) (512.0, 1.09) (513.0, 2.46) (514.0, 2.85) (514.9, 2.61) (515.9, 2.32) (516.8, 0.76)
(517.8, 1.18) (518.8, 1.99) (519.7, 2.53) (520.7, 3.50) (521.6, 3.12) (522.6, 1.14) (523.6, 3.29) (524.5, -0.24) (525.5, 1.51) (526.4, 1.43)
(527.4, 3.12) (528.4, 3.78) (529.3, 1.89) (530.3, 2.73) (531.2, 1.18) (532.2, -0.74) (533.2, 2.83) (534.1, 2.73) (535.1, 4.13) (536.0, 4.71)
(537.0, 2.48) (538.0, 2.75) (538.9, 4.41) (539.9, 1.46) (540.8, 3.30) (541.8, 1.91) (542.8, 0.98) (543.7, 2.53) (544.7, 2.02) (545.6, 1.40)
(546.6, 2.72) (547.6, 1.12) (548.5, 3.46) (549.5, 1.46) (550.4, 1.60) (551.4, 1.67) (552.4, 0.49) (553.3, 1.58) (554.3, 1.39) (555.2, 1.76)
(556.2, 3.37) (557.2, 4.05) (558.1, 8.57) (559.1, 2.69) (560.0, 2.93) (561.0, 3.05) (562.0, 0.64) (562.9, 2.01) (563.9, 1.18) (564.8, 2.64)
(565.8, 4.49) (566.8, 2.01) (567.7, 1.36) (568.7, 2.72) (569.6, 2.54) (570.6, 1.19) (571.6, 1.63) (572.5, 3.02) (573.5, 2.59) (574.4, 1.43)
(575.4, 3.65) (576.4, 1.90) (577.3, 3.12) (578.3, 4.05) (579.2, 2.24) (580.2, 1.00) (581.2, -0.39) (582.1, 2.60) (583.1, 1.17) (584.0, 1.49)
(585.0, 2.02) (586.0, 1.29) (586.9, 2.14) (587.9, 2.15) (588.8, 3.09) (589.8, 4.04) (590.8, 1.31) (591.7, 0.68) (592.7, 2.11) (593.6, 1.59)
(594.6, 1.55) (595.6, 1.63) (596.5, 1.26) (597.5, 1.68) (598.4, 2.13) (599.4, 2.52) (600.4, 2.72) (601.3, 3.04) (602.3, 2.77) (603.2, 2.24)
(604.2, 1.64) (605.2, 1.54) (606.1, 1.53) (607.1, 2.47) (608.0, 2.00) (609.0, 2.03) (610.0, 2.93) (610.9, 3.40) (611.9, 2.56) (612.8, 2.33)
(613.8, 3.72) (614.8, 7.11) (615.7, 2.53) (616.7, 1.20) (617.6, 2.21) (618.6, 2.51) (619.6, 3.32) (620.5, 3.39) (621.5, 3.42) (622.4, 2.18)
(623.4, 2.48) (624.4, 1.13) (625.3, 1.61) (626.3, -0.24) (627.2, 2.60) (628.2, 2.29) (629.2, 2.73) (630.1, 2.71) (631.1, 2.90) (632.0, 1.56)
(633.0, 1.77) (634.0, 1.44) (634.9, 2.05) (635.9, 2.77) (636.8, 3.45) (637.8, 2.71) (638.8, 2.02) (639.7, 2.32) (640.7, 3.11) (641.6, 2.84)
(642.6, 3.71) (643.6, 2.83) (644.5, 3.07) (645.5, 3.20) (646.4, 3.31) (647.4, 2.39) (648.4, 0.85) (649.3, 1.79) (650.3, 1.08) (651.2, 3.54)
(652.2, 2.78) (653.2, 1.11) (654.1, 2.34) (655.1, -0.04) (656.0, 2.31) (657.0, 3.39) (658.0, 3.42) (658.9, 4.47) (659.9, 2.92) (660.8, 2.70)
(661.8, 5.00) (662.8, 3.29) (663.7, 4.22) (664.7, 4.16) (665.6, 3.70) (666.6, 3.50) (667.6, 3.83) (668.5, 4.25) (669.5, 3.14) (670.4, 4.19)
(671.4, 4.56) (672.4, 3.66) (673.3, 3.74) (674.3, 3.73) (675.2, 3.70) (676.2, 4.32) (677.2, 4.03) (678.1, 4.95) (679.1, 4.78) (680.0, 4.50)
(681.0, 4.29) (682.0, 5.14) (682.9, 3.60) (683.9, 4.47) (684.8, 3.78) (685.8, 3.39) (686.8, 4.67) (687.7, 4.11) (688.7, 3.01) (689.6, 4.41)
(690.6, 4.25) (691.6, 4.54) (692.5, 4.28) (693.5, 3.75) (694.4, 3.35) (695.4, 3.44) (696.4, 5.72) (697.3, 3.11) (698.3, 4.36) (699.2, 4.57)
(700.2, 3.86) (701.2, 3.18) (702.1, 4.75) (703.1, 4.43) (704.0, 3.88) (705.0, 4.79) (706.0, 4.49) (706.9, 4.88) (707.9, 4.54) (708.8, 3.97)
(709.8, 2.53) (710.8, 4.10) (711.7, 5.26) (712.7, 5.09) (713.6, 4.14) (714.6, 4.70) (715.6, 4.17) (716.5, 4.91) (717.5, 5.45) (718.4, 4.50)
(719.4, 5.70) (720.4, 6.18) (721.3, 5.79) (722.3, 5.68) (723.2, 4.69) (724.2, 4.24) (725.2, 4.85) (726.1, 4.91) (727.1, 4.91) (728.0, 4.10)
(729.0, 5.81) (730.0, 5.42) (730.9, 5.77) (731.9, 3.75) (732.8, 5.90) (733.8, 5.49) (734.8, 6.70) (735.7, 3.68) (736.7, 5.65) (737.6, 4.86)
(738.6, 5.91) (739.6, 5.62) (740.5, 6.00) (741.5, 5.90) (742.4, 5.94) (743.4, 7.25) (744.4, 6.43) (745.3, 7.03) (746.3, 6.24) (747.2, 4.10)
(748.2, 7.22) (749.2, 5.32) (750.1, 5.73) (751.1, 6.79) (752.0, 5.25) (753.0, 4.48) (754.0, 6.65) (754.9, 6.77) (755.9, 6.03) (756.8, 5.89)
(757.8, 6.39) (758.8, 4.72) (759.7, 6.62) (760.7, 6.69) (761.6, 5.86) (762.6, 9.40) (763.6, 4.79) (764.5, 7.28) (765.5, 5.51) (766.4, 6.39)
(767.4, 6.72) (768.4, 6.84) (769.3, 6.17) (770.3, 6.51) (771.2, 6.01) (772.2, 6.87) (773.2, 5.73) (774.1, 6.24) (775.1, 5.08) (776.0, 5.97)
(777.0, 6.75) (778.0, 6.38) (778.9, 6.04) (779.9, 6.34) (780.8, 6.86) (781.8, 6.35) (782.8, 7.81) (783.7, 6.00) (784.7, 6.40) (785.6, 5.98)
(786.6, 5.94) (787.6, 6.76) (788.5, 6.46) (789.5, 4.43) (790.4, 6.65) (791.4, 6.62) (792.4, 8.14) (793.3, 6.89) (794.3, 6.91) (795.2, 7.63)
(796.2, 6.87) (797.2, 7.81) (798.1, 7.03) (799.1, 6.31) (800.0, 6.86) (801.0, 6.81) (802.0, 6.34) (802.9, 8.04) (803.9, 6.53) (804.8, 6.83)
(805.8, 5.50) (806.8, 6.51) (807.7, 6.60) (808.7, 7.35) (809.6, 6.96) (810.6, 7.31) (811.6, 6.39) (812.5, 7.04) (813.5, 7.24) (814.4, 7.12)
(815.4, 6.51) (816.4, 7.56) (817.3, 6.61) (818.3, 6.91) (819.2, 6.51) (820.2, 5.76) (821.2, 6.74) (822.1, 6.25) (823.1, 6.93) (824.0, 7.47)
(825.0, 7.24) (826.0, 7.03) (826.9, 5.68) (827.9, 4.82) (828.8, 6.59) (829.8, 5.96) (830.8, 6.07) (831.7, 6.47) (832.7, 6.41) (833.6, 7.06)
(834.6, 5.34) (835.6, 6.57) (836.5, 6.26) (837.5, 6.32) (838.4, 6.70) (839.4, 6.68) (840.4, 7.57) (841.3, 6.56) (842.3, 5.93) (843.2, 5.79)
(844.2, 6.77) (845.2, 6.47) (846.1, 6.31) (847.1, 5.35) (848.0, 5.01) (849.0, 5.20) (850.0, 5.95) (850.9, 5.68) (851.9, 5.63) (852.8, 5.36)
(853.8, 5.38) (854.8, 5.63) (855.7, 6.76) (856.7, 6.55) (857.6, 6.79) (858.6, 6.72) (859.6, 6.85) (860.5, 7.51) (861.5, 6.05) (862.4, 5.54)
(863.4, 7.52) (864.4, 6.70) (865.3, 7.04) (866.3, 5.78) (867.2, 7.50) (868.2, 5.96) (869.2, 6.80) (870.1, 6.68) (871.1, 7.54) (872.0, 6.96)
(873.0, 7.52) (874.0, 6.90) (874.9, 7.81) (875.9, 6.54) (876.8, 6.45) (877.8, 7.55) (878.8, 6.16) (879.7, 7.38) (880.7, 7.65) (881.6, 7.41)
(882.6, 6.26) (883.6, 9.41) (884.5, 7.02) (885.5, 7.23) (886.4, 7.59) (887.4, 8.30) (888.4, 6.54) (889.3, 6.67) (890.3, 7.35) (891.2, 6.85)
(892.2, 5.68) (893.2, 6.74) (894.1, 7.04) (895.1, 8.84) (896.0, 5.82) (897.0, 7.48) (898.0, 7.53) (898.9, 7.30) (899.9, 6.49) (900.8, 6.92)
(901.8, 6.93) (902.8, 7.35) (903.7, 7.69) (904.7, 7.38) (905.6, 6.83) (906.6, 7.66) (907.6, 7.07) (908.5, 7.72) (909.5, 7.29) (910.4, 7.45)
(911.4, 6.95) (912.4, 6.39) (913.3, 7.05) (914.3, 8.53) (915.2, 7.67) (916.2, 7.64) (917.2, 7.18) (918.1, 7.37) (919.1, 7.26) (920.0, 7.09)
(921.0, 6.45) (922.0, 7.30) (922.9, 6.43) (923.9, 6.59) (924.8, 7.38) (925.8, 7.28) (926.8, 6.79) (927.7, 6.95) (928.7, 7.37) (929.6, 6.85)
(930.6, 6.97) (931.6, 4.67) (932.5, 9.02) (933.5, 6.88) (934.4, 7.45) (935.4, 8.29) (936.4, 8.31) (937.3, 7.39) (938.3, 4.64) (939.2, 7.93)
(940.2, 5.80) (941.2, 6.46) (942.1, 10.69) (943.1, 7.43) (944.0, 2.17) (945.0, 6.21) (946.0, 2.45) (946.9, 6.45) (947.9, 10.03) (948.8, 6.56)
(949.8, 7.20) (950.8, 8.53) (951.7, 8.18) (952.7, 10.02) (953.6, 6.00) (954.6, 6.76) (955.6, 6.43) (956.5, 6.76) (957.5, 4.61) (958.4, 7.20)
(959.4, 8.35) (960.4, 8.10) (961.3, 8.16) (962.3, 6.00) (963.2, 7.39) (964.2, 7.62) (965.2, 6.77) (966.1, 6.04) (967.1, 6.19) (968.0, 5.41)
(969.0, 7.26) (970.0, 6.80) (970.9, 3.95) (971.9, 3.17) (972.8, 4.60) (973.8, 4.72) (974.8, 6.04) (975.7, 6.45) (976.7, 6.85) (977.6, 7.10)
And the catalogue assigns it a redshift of 0.65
